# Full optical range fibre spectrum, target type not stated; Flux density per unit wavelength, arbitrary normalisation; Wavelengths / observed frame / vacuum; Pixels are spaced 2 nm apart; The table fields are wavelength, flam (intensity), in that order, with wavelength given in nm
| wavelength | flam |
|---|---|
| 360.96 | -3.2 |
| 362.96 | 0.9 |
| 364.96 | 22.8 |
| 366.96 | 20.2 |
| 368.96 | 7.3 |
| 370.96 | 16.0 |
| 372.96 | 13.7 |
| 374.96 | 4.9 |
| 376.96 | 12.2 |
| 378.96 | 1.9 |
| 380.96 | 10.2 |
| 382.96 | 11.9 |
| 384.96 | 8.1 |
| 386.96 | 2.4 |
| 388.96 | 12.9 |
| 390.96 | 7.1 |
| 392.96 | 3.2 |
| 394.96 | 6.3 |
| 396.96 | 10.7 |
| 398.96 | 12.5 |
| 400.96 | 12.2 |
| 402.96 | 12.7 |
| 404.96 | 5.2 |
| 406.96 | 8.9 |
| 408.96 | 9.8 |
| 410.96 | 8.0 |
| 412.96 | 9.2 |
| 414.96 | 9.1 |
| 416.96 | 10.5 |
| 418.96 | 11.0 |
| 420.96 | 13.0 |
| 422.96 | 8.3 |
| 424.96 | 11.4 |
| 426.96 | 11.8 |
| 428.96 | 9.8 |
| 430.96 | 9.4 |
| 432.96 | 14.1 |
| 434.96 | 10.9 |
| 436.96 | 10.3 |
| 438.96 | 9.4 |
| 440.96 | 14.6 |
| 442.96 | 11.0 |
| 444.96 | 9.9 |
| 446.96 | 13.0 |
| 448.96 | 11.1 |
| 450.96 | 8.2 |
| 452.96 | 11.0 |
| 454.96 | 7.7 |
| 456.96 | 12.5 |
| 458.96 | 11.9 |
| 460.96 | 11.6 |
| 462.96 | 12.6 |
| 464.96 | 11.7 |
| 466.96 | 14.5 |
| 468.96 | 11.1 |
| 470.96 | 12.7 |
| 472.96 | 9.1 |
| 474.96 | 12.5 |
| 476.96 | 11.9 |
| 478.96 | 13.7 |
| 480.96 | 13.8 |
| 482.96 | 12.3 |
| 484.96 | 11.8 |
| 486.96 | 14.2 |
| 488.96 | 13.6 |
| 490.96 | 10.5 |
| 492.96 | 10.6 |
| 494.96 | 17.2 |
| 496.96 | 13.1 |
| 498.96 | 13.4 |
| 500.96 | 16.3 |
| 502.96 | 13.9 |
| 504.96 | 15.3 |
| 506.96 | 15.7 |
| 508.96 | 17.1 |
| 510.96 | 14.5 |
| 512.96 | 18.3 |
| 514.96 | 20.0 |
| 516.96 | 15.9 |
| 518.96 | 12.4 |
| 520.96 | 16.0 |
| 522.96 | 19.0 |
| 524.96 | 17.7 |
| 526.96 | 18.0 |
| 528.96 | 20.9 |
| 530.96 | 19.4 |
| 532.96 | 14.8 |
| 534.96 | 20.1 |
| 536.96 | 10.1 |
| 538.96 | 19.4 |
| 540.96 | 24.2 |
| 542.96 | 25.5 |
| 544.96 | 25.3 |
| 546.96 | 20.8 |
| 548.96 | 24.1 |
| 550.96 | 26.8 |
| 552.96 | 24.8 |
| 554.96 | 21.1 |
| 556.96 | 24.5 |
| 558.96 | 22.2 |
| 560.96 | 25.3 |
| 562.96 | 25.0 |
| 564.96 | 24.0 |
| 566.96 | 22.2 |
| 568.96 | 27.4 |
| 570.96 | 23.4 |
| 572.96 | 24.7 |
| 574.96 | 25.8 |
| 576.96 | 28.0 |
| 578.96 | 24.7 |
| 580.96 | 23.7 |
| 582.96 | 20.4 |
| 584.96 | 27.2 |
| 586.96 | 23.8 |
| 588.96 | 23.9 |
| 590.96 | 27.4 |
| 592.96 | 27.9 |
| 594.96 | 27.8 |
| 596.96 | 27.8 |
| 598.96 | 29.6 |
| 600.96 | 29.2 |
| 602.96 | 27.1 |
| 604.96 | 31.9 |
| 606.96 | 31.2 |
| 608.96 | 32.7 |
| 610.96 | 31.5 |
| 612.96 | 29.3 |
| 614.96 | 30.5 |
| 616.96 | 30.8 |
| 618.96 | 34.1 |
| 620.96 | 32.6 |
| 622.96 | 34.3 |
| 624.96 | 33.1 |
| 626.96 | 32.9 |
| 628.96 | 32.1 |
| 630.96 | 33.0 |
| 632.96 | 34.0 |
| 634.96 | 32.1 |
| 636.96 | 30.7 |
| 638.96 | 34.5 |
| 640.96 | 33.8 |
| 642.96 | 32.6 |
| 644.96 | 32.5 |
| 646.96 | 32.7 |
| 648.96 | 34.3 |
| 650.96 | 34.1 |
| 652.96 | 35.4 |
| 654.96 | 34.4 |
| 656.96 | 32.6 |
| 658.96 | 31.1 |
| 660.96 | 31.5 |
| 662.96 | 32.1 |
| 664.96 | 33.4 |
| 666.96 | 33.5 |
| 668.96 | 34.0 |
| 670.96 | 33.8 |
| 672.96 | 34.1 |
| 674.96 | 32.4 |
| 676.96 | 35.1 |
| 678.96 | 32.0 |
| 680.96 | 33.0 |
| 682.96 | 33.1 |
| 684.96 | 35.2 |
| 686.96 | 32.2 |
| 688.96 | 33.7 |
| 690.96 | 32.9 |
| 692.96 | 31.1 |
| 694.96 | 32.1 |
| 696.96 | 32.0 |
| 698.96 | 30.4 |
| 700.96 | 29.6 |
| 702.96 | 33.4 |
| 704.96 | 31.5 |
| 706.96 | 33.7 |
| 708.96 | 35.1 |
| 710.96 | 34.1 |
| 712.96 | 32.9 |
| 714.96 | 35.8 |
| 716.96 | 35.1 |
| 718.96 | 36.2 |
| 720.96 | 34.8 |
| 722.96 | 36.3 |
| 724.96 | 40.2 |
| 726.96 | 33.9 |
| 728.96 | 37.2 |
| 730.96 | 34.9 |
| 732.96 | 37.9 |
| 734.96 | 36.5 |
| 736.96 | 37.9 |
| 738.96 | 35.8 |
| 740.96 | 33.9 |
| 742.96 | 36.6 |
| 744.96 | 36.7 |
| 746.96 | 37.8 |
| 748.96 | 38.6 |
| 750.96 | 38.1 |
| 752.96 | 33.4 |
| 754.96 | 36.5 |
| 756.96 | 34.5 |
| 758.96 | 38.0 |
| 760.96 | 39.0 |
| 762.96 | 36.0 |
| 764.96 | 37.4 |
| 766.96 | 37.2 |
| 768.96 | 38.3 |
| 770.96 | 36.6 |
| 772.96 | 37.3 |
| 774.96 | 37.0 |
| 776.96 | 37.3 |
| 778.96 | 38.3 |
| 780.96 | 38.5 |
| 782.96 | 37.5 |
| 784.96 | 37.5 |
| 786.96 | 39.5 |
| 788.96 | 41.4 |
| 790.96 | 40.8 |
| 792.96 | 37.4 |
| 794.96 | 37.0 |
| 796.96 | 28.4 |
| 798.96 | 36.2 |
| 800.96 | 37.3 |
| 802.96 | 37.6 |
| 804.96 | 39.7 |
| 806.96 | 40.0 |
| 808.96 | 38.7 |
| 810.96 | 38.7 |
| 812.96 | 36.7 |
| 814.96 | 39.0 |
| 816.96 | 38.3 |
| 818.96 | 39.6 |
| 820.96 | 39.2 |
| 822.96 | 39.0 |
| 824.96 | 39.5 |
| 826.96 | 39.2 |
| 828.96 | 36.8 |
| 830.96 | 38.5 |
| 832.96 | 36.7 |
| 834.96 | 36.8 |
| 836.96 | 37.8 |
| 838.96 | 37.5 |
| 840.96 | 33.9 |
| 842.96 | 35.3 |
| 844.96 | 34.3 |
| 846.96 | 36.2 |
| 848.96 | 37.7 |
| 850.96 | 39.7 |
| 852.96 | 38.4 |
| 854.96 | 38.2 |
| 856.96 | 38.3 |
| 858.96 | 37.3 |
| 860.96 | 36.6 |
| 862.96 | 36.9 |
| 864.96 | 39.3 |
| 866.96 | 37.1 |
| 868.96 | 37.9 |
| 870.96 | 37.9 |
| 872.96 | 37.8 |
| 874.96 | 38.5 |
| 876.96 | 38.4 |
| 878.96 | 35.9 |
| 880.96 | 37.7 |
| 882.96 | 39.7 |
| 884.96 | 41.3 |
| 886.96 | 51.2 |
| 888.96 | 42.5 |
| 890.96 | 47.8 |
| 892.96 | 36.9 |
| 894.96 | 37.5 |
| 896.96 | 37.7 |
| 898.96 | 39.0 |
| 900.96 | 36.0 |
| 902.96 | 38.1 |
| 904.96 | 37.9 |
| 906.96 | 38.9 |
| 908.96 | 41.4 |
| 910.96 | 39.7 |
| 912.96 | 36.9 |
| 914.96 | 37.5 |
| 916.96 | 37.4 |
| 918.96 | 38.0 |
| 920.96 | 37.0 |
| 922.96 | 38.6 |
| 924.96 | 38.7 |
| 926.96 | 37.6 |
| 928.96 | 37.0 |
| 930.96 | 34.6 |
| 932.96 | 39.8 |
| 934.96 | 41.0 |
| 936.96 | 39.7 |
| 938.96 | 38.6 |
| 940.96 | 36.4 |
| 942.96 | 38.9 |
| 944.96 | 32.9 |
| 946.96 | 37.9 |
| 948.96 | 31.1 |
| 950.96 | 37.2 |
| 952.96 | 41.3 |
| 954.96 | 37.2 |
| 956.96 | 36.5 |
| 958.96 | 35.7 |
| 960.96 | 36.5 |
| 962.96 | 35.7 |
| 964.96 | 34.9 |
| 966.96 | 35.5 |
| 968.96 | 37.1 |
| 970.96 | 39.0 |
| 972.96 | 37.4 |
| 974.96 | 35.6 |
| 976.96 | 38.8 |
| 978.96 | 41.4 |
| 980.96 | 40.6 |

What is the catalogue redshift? 0.35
